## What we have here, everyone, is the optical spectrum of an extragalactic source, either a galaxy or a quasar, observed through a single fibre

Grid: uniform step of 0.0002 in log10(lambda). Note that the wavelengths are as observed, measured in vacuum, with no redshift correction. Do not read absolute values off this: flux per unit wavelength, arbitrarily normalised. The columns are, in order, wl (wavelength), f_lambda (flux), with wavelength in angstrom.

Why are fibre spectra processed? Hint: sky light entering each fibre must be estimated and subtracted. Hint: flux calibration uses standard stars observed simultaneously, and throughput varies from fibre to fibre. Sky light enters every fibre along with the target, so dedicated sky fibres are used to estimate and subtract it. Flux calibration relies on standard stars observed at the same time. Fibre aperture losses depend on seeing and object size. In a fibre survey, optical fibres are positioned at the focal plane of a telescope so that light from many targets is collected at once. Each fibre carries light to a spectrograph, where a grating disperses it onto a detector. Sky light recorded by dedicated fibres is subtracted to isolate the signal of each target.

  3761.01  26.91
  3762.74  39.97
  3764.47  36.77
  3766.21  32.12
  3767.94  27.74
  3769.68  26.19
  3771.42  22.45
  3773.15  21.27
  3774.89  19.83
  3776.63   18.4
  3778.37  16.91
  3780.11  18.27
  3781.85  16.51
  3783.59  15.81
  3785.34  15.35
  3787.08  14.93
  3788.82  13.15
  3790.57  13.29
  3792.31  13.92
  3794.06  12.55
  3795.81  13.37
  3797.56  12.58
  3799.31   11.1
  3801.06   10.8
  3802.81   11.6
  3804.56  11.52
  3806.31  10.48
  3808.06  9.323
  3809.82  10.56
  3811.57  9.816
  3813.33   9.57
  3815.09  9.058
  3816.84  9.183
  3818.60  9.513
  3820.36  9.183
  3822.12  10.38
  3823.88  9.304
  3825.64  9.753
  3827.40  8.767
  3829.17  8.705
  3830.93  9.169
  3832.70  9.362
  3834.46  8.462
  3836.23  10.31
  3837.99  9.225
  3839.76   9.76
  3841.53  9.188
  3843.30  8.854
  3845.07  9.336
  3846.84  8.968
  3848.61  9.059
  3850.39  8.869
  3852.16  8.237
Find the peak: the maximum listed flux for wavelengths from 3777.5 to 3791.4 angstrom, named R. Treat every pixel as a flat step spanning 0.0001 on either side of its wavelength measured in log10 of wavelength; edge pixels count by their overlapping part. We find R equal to 18.27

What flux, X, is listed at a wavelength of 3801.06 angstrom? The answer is 10.8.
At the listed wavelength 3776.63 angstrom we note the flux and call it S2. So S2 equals 18.4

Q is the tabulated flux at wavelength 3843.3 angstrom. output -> 8.854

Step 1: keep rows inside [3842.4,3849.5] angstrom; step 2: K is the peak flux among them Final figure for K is 9.336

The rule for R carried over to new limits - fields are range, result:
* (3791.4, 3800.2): 13.92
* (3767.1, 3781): 27.74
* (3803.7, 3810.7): 11.52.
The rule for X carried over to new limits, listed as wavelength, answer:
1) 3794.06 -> 12.55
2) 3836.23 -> 10.31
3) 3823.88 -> 9.304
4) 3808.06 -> 9.323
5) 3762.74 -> 39.97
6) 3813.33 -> 9.57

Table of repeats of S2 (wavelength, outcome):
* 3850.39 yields 8.869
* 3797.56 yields 12.58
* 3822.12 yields 10.38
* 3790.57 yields 13.29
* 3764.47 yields 36.77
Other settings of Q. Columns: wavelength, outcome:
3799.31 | 11.1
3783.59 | 15.81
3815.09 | 9.058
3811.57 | 9.816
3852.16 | 8.237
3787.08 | 14.93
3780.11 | 18.27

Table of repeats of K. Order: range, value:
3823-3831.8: 9.753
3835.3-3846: 10.31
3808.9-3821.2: 10.56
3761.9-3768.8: 39.97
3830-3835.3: 9.362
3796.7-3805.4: 12.58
